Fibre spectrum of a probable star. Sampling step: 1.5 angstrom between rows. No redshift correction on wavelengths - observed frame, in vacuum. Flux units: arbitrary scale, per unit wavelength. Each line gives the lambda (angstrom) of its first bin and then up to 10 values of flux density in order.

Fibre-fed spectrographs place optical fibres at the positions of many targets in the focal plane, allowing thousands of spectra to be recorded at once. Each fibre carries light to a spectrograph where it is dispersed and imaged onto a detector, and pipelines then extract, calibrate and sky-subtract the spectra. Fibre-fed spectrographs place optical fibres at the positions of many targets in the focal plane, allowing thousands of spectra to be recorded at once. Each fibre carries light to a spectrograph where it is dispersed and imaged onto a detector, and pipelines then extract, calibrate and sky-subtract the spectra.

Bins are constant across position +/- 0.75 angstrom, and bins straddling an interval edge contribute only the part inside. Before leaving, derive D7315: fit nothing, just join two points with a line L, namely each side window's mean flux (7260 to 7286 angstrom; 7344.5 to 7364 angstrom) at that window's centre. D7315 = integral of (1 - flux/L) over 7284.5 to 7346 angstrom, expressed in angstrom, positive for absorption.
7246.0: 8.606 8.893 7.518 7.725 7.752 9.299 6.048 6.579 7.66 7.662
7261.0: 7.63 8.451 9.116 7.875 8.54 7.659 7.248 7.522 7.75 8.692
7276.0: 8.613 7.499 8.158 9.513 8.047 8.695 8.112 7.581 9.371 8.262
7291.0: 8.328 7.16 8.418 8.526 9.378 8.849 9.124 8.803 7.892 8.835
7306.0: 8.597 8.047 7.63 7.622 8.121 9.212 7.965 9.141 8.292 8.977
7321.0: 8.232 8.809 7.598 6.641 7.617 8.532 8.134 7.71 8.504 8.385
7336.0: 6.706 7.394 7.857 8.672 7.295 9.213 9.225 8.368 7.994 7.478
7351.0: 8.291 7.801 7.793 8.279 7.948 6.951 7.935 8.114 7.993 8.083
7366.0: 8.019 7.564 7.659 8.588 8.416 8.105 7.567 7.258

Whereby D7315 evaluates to -1.4 angstrom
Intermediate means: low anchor 8.17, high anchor 8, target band 8.26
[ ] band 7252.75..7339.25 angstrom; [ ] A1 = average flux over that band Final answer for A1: 8.15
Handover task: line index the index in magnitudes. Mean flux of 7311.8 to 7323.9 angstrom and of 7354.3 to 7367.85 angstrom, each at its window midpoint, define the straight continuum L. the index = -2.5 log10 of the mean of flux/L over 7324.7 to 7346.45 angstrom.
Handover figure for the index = 0.04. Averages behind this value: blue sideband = 8.56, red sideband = 7.88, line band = 8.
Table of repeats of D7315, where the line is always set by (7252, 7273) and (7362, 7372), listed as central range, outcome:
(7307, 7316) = -0.3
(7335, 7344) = 0.1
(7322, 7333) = 0.1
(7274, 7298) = -1.7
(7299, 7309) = -0.8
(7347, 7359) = 0.2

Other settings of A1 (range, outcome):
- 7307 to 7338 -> 8.07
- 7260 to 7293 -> 8.18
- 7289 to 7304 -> 8.48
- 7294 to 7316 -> 8.48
